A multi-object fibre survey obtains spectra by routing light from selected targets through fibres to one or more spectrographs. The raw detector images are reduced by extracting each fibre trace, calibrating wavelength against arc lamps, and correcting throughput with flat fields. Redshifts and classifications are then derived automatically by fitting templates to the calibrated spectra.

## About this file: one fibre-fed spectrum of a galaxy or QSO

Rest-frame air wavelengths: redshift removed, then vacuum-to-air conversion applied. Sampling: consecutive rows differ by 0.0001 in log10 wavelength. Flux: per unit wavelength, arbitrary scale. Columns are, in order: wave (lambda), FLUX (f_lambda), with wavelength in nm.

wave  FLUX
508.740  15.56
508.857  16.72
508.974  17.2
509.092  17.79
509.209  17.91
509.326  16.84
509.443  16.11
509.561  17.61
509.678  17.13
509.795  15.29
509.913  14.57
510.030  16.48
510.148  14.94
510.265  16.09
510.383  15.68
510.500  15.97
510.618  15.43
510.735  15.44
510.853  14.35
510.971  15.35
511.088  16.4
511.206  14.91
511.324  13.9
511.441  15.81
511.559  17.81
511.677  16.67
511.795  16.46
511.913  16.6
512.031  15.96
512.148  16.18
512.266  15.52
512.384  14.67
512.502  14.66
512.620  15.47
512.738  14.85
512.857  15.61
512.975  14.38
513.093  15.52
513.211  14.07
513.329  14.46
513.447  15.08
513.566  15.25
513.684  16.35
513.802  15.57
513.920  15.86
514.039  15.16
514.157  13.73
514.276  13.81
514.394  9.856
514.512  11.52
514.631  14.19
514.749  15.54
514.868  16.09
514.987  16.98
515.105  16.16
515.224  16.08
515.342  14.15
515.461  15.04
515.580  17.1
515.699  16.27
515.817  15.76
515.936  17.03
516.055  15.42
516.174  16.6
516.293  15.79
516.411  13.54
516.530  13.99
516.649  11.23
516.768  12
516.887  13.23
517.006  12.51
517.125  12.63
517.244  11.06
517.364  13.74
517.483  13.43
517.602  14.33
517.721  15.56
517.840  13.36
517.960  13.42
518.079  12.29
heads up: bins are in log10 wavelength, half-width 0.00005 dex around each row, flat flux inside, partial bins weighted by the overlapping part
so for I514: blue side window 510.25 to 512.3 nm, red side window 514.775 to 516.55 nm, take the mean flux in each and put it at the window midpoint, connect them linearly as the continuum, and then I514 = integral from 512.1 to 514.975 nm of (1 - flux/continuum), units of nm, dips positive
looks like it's 0.19 nm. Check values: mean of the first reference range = 15.8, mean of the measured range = 14.8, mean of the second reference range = 15.8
